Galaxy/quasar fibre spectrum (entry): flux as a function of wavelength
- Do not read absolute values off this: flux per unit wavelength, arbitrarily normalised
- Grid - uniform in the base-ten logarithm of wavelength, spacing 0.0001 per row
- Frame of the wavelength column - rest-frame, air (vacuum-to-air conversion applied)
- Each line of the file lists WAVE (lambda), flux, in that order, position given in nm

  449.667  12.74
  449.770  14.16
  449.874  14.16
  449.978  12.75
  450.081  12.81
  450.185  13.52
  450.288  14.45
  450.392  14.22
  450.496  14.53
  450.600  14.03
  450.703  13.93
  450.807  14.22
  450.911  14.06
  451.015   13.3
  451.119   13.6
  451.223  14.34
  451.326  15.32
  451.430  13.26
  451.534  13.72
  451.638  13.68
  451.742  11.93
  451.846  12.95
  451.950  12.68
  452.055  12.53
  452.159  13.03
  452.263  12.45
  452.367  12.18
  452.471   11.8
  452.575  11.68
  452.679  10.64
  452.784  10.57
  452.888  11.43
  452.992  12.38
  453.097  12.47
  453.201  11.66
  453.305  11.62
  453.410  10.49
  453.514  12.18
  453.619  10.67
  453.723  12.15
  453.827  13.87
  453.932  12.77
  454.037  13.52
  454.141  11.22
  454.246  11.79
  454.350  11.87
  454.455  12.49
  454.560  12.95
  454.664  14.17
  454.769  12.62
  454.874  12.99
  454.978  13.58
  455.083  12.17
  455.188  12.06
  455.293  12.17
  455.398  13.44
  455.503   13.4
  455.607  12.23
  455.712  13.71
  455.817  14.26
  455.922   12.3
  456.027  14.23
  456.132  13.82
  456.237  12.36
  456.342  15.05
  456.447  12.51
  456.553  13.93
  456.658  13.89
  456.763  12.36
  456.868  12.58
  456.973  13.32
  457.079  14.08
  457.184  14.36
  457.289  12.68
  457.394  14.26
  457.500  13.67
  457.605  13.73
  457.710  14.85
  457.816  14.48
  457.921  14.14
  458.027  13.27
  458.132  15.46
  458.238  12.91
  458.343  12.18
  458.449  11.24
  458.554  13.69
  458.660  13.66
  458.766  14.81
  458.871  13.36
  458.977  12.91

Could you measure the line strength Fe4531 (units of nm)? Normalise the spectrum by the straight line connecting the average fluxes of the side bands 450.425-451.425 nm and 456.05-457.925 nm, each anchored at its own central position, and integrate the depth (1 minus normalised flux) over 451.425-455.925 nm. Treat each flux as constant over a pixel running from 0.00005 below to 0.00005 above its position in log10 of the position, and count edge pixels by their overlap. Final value 0.47 nm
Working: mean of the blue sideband 14.1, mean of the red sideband 13.7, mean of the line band 12.4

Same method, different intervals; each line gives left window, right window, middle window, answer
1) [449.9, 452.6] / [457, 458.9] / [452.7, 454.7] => 0.210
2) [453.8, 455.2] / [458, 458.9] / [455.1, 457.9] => -0.080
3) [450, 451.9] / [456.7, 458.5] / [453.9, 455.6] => 0.116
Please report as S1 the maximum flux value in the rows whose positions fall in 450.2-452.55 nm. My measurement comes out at 15.32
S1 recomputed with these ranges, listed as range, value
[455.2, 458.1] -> 15.05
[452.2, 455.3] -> 14.17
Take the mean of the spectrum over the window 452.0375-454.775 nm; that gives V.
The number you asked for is 12.1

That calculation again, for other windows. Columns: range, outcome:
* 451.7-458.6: 12.8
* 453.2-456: 12.6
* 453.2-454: 12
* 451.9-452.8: 12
